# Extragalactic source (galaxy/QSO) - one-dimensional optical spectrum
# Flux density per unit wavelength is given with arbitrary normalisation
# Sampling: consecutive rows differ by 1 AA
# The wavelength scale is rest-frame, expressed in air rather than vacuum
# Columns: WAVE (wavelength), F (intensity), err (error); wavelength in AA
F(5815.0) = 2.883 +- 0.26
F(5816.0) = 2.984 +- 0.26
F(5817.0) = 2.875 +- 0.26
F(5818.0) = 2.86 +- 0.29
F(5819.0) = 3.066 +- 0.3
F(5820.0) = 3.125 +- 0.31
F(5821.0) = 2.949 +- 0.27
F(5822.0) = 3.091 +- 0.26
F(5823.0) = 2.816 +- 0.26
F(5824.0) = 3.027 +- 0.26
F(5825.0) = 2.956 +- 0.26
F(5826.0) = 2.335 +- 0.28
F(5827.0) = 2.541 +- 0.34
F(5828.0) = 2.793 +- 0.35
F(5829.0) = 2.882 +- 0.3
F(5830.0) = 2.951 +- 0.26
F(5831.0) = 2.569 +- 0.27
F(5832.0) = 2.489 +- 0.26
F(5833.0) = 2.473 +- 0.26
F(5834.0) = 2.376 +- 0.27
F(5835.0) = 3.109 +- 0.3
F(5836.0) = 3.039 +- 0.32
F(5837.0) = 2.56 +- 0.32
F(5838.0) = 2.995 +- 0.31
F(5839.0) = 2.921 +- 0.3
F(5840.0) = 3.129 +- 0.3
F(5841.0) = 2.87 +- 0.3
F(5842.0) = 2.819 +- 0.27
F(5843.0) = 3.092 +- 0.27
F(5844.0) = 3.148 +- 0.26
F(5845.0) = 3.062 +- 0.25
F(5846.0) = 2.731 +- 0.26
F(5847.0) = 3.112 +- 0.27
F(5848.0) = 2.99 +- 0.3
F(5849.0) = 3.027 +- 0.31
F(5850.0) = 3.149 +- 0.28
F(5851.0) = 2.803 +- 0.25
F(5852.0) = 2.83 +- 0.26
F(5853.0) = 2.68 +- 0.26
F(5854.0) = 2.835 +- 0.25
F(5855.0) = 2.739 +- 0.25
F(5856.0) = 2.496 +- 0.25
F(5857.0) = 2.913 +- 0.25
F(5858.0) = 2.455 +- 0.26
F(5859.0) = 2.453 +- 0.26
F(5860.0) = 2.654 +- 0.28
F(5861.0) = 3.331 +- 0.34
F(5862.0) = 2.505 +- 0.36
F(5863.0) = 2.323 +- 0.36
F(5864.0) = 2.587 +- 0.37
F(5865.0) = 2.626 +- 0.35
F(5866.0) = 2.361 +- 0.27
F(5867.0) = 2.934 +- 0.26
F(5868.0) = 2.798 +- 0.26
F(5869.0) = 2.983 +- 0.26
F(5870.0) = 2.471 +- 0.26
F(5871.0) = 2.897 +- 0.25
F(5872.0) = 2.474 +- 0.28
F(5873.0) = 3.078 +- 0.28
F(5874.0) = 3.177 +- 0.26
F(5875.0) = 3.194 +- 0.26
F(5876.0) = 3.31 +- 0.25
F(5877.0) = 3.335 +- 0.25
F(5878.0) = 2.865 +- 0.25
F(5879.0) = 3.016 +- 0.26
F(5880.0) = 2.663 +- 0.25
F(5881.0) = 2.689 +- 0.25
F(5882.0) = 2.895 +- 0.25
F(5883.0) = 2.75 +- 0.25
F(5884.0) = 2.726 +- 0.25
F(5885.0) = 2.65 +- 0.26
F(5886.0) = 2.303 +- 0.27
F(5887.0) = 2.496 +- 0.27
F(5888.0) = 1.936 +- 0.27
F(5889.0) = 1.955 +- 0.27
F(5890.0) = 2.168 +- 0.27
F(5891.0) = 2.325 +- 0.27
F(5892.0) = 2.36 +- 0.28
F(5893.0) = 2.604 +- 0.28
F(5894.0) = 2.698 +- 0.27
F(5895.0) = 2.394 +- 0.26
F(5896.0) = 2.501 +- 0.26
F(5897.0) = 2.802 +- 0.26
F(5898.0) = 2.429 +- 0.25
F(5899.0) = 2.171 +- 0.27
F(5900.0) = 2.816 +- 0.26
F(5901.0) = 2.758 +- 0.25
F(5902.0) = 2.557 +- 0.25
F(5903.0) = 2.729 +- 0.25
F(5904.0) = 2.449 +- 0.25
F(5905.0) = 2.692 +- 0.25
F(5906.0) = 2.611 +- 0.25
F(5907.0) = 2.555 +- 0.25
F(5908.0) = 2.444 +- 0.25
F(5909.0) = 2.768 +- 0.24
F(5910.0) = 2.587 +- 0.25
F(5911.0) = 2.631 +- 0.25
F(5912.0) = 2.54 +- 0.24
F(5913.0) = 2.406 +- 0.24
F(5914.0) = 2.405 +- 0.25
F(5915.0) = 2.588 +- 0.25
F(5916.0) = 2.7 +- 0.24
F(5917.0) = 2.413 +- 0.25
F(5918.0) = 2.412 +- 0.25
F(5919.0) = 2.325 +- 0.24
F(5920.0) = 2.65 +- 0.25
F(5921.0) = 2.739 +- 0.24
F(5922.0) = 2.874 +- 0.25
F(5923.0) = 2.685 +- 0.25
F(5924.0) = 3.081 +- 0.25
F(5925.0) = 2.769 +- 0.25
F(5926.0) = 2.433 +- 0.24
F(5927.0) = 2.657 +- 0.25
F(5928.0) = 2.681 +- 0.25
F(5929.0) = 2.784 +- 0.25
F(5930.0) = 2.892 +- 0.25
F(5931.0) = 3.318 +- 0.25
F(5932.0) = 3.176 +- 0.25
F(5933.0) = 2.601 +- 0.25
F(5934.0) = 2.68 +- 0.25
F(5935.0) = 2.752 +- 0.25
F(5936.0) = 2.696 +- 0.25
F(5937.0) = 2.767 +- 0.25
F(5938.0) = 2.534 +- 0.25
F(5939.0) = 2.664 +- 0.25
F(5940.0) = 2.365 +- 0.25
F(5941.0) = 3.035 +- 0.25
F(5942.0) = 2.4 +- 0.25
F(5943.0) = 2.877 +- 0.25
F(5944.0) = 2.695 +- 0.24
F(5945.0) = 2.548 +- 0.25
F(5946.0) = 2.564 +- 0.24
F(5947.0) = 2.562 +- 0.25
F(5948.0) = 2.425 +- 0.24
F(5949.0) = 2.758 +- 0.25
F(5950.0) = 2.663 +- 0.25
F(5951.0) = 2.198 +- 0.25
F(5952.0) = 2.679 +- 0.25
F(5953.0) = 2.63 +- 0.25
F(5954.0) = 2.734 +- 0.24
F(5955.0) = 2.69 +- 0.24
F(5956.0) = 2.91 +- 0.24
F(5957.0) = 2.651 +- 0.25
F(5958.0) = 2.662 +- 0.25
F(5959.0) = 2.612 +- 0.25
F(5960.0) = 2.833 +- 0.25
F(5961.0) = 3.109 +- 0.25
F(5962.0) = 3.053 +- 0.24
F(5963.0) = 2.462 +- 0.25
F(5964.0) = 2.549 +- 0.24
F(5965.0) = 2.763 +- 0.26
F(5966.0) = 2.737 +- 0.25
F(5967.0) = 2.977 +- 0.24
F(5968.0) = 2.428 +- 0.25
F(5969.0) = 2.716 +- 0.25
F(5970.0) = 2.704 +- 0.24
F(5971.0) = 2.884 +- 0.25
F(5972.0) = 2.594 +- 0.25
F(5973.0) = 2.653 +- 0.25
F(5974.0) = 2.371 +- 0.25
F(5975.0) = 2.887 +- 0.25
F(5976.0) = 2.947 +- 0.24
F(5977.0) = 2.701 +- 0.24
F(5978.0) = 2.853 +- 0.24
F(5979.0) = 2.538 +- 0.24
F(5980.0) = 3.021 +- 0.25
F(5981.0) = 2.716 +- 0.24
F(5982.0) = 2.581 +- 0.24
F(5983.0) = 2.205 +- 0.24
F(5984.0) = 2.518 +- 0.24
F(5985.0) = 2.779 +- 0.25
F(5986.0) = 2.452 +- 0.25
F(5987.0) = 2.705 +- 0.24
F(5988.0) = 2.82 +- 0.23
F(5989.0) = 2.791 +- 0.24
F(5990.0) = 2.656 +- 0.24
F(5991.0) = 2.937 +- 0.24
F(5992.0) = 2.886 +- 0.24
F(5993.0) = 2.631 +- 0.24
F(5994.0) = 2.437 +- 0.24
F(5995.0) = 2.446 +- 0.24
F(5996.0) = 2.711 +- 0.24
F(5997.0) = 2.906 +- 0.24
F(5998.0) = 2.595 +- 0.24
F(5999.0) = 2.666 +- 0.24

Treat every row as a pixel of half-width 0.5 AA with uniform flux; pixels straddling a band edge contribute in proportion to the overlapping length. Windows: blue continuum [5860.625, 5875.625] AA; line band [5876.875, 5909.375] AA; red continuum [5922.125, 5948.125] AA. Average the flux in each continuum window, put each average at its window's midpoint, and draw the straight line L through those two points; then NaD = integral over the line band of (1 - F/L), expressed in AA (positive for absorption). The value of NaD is 2.2 AA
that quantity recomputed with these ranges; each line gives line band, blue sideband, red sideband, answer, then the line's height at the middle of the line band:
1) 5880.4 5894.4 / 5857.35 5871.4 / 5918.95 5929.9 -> 1.2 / 2.69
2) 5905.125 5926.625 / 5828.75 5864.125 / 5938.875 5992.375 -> 1.1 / 2.74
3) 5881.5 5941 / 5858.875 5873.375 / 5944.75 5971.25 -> 2.0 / 2.69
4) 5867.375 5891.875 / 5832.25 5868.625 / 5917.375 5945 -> 0.5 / 2.77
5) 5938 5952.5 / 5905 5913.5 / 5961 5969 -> 0.4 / 2.68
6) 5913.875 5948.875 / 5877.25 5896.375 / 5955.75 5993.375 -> -0.7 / 2.63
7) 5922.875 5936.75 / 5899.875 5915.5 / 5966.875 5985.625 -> -1.0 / 2.62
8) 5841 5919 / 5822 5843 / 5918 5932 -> 2.7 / 2.78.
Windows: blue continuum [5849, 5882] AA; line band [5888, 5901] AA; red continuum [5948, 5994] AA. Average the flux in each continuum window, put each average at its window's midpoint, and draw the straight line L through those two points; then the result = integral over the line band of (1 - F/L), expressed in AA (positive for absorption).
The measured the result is 1.63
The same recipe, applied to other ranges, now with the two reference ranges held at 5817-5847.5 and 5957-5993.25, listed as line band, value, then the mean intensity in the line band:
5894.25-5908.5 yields 1.1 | 2.57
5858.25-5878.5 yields 0.1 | 2.81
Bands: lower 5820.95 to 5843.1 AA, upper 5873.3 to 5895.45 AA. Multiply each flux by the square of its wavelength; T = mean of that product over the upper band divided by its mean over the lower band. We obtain 0.97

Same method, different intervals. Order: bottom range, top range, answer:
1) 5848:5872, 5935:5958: 1.00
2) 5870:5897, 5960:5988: 1.04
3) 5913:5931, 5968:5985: 1.02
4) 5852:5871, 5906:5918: 0.96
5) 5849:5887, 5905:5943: 0.98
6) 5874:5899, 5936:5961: 1.03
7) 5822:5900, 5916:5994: 1.02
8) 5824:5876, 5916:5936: 1.00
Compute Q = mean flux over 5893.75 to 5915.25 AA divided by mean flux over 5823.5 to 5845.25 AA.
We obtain 0.91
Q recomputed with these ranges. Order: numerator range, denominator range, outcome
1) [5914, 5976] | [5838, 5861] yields 0.94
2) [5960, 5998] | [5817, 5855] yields 0.94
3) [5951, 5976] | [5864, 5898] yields 1.01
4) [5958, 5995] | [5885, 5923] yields 1.08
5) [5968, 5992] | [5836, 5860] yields 0.94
